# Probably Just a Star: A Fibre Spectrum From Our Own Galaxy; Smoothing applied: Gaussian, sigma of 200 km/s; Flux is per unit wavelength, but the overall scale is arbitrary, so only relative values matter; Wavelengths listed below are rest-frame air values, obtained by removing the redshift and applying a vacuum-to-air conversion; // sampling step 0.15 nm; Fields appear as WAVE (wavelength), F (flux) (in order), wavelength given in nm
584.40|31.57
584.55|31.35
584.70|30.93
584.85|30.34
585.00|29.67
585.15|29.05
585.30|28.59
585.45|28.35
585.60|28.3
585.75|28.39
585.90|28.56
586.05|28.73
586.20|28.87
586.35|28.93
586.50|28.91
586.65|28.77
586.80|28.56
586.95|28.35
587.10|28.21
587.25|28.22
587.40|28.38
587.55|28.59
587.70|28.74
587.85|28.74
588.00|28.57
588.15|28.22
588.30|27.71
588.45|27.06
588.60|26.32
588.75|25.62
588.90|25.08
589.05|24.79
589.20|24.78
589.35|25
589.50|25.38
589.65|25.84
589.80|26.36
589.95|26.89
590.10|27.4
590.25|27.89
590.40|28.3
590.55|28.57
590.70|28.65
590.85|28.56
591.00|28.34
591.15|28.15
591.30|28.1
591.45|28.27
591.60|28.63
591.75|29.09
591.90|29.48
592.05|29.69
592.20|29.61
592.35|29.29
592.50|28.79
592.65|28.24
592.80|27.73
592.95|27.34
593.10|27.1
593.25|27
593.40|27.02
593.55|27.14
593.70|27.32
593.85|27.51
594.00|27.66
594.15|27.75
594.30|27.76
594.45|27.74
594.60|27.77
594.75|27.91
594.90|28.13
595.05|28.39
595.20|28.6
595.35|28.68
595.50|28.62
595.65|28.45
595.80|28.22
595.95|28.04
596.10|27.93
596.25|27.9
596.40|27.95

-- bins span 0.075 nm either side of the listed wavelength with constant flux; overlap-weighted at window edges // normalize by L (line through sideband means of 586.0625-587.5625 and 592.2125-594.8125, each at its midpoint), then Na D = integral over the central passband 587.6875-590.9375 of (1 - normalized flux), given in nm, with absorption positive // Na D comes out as 0.15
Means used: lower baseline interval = 28.6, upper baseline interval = 27.8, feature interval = 27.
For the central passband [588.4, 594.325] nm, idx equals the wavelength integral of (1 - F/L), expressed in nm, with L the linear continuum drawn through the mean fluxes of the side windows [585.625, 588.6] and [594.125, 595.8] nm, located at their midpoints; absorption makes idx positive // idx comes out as 0.17 nm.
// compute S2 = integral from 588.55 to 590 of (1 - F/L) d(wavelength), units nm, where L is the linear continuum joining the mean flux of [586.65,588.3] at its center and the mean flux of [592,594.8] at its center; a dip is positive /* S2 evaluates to 0.14 nm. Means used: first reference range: 28.4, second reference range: 27.9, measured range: 25.6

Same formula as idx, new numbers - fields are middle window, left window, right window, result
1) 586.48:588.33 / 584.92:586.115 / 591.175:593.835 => 0.01 nm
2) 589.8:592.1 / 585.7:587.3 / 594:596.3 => 0.00 nm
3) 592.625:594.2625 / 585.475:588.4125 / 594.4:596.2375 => 0.05 nm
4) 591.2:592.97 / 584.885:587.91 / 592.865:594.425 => -0.07 nm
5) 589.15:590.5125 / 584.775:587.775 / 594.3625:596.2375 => 0.10 nm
